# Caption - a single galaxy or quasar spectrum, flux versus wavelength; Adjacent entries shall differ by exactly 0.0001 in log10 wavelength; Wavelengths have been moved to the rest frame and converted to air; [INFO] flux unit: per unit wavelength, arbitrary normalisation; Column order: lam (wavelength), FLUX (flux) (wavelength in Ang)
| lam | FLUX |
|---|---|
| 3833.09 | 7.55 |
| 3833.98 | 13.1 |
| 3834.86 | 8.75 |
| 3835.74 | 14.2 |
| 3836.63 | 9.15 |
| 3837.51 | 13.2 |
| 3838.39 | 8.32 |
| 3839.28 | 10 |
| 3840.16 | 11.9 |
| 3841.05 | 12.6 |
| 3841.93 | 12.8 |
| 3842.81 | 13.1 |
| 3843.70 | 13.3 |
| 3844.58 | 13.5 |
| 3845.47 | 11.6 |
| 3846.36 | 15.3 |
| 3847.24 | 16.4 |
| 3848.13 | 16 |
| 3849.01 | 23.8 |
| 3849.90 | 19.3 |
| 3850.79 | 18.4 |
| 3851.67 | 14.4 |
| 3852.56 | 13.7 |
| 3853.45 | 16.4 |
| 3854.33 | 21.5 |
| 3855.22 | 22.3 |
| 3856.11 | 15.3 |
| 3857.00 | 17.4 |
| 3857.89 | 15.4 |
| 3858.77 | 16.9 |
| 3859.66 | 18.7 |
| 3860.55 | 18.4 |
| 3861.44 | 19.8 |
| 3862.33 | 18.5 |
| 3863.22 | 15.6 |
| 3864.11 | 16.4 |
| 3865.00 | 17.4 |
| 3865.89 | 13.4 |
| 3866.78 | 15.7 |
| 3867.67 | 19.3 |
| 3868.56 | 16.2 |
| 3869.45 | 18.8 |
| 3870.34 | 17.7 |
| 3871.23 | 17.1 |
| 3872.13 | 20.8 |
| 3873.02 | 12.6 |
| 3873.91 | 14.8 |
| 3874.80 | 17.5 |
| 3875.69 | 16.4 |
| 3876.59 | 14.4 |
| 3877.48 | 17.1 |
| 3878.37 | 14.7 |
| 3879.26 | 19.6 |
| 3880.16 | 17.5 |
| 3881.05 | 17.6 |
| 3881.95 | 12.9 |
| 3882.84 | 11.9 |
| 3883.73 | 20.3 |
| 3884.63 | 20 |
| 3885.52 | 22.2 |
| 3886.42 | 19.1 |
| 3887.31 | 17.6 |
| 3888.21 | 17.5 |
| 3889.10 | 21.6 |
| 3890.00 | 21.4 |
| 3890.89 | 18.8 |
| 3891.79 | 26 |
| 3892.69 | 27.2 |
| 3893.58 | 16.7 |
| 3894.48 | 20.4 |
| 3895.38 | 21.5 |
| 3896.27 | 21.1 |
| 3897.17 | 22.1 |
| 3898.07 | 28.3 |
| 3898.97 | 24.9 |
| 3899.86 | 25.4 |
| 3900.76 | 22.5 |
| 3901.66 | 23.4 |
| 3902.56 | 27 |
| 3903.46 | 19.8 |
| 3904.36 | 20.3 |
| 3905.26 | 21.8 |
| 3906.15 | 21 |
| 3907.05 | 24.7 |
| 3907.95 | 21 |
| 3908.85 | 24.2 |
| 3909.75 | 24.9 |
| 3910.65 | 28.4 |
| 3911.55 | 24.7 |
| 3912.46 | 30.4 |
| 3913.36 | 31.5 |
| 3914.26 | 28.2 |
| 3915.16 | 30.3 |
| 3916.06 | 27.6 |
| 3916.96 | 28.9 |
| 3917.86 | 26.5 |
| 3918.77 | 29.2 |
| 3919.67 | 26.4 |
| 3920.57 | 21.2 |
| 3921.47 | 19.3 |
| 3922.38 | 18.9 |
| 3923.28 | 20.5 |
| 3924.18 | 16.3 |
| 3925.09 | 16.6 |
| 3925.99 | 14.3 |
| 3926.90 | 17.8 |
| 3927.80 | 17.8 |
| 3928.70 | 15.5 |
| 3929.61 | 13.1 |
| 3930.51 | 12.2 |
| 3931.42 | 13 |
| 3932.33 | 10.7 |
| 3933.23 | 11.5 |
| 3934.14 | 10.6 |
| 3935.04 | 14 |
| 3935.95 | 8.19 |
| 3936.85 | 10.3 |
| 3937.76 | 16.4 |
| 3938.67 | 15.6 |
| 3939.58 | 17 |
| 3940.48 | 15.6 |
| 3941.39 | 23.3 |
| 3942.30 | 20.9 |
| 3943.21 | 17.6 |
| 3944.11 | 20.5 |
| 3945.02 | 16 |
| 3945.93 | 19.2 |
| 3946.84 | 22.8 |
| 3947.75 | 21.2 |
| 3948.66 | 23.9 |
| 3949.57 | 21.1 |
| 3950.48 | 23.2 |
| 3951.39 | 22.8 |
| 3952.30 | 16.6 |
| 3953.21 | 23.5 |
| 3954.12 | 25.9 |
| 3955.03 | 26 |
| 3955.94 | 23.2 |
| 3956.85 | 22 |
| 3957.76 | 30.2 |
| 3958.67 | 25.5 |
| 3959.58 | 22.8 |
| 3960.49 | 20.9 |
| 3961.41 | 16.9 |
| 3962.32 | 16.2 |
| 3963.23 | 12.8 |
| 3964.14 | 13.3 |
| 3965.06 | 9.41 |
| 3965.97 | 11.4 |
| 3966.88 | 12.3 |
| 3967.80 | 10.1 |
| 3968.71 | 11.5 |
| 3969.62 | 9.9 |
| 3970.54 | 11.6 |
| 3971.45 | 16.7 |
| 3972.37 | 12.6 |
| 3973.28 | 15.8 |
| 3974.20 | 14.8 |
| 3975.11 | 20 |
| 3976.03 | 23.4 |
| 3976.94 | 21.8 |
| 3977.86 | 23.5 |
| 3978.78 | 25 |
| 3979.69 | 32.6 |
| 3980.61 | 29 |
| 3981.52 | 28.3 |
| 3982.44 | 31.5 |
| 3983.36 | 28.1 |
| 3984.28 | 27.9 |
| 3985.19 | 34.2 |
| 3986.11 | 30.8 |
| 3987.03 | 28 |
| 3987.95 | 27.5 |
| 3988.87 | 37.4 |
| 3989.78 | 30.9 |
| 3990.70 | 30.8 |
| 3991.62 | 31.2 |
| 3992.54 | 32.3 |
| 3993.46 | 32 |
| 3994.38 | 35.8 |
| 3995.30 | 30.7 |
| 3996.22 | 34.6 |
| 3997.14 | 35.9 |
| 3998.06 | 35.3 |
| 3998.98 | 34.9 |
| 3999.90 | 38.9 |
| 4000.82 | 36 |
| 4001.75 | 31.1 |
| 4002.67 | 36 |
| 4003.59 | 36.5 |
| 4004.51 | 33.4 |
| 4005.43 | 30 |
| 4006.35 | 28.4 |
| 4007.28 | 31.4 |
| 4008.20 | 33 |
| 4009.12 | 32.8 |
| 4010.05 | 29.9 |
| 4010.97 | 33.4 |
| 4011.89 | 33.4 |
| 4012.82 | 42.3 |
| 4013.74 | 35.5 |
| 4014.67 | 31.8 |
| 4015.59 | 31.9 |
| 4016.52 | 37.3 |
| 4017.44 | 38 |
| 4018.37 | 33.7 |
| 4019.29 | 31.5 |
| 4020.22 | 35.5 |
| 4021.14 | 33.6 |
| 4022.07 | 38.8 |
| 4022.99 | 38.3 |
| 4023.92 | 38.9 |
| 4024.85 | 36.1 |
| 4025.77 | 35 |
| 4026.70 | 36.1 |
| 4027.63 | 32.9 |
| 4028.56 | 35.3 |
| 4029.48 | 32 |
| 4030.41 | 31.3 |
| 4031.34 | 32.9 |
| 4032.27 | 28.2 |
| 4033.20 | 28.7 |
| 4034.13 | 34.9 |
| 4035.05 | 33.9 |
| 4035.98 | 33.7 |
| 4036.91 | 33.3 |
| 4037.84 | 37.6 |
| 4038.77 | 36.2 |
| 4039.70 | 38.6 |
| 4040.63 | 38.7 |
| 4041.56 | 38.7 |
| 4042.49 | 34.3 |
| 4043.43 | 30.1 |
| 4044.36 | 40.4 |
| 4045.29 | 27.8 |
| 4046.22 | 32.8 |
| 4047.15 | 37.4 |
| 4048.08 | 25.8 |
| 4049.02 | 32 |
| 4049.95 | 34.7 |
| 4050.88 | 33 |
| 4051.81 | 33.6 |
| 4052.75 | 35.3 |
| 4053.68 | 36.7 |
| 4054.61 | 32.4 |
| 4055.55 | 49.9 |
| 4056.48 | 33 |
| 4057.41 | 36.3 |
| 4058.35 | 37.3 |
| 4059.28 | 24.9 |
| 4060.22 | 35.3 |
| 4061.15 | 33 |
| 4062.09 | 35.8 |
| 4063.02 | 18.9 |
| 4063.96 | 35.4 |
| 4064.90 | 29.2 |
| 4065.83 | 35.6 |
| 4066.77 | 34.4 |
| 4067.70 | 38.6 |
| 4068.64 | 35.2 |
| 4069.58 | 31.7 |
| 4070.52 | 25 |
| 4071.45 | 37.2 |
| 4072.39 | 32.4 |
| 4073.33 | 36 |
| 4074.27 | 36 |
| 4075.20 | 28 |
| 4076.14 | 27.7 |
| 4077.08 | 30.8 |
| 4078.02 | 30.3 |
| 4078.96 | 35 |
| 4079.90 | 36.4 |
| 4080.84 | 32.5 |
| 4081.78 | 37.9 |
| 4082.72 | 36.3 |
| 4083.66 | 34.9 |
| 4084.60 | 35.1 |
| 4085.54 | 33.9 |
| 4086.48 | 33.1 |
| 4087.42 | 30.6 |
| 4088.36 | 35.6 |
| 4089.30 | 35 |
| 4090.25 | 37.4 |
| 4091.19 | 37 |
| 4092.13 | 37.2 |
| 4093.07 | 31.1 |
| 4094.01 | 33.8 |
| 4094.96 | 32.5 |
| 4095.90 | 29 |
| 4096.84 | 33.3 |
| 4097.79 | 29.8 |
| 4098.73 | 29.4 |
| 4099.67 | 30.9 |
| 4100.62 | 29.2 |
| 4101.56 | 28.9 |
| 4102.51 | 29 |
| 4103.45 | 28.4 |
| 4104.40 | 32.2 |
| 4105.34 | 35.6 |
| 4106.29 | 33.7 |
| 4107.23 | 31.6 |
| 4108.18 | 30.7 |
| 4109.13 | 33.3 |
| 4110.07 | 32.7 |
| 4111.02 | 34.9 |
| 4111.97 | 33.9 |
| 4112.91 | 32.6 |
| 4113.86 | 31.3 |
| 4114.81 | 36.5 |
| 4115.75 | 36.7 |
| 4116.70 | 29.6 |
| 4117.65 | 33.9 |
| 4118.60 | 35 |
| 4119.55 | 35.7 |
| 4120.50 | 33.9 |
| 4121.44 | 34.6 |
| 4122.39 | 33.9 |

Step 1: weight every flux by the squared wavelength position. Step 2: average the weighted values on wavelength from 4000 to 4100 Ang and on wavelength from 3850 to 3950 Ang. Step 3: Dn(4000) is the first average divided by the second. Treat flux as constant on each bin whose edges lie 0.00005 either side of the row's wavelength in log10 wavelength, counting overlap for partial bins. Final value 1.88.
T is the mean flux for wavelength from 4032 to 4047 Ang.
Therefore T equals 34.4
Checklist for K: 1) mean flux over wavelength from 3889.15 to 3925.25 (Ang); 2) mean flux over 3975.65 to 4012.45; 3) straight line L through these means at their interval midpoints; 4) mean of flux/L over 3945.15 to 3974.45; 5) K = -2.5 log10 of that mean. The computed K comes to 0.47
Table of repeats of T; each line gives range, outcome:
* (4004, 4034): 33.8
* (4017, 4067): 34.2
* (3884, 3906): 21.9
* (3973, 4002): 29.8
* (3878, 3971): 19.8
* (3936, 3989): 20.6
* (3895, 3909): 23.1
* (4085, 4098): 33.6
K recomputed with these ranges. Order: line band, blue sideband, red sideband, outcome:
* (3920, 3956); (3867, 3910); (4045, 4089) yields 0.31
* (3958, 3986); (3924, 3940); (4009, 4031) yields 0.19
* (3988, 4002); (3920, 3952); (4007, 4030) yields -0.14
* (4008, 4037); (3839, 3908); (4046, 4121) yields -0.18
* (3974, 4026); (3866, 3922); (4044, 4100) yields -0.13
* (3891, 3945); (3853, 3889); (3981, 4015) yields 0.10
